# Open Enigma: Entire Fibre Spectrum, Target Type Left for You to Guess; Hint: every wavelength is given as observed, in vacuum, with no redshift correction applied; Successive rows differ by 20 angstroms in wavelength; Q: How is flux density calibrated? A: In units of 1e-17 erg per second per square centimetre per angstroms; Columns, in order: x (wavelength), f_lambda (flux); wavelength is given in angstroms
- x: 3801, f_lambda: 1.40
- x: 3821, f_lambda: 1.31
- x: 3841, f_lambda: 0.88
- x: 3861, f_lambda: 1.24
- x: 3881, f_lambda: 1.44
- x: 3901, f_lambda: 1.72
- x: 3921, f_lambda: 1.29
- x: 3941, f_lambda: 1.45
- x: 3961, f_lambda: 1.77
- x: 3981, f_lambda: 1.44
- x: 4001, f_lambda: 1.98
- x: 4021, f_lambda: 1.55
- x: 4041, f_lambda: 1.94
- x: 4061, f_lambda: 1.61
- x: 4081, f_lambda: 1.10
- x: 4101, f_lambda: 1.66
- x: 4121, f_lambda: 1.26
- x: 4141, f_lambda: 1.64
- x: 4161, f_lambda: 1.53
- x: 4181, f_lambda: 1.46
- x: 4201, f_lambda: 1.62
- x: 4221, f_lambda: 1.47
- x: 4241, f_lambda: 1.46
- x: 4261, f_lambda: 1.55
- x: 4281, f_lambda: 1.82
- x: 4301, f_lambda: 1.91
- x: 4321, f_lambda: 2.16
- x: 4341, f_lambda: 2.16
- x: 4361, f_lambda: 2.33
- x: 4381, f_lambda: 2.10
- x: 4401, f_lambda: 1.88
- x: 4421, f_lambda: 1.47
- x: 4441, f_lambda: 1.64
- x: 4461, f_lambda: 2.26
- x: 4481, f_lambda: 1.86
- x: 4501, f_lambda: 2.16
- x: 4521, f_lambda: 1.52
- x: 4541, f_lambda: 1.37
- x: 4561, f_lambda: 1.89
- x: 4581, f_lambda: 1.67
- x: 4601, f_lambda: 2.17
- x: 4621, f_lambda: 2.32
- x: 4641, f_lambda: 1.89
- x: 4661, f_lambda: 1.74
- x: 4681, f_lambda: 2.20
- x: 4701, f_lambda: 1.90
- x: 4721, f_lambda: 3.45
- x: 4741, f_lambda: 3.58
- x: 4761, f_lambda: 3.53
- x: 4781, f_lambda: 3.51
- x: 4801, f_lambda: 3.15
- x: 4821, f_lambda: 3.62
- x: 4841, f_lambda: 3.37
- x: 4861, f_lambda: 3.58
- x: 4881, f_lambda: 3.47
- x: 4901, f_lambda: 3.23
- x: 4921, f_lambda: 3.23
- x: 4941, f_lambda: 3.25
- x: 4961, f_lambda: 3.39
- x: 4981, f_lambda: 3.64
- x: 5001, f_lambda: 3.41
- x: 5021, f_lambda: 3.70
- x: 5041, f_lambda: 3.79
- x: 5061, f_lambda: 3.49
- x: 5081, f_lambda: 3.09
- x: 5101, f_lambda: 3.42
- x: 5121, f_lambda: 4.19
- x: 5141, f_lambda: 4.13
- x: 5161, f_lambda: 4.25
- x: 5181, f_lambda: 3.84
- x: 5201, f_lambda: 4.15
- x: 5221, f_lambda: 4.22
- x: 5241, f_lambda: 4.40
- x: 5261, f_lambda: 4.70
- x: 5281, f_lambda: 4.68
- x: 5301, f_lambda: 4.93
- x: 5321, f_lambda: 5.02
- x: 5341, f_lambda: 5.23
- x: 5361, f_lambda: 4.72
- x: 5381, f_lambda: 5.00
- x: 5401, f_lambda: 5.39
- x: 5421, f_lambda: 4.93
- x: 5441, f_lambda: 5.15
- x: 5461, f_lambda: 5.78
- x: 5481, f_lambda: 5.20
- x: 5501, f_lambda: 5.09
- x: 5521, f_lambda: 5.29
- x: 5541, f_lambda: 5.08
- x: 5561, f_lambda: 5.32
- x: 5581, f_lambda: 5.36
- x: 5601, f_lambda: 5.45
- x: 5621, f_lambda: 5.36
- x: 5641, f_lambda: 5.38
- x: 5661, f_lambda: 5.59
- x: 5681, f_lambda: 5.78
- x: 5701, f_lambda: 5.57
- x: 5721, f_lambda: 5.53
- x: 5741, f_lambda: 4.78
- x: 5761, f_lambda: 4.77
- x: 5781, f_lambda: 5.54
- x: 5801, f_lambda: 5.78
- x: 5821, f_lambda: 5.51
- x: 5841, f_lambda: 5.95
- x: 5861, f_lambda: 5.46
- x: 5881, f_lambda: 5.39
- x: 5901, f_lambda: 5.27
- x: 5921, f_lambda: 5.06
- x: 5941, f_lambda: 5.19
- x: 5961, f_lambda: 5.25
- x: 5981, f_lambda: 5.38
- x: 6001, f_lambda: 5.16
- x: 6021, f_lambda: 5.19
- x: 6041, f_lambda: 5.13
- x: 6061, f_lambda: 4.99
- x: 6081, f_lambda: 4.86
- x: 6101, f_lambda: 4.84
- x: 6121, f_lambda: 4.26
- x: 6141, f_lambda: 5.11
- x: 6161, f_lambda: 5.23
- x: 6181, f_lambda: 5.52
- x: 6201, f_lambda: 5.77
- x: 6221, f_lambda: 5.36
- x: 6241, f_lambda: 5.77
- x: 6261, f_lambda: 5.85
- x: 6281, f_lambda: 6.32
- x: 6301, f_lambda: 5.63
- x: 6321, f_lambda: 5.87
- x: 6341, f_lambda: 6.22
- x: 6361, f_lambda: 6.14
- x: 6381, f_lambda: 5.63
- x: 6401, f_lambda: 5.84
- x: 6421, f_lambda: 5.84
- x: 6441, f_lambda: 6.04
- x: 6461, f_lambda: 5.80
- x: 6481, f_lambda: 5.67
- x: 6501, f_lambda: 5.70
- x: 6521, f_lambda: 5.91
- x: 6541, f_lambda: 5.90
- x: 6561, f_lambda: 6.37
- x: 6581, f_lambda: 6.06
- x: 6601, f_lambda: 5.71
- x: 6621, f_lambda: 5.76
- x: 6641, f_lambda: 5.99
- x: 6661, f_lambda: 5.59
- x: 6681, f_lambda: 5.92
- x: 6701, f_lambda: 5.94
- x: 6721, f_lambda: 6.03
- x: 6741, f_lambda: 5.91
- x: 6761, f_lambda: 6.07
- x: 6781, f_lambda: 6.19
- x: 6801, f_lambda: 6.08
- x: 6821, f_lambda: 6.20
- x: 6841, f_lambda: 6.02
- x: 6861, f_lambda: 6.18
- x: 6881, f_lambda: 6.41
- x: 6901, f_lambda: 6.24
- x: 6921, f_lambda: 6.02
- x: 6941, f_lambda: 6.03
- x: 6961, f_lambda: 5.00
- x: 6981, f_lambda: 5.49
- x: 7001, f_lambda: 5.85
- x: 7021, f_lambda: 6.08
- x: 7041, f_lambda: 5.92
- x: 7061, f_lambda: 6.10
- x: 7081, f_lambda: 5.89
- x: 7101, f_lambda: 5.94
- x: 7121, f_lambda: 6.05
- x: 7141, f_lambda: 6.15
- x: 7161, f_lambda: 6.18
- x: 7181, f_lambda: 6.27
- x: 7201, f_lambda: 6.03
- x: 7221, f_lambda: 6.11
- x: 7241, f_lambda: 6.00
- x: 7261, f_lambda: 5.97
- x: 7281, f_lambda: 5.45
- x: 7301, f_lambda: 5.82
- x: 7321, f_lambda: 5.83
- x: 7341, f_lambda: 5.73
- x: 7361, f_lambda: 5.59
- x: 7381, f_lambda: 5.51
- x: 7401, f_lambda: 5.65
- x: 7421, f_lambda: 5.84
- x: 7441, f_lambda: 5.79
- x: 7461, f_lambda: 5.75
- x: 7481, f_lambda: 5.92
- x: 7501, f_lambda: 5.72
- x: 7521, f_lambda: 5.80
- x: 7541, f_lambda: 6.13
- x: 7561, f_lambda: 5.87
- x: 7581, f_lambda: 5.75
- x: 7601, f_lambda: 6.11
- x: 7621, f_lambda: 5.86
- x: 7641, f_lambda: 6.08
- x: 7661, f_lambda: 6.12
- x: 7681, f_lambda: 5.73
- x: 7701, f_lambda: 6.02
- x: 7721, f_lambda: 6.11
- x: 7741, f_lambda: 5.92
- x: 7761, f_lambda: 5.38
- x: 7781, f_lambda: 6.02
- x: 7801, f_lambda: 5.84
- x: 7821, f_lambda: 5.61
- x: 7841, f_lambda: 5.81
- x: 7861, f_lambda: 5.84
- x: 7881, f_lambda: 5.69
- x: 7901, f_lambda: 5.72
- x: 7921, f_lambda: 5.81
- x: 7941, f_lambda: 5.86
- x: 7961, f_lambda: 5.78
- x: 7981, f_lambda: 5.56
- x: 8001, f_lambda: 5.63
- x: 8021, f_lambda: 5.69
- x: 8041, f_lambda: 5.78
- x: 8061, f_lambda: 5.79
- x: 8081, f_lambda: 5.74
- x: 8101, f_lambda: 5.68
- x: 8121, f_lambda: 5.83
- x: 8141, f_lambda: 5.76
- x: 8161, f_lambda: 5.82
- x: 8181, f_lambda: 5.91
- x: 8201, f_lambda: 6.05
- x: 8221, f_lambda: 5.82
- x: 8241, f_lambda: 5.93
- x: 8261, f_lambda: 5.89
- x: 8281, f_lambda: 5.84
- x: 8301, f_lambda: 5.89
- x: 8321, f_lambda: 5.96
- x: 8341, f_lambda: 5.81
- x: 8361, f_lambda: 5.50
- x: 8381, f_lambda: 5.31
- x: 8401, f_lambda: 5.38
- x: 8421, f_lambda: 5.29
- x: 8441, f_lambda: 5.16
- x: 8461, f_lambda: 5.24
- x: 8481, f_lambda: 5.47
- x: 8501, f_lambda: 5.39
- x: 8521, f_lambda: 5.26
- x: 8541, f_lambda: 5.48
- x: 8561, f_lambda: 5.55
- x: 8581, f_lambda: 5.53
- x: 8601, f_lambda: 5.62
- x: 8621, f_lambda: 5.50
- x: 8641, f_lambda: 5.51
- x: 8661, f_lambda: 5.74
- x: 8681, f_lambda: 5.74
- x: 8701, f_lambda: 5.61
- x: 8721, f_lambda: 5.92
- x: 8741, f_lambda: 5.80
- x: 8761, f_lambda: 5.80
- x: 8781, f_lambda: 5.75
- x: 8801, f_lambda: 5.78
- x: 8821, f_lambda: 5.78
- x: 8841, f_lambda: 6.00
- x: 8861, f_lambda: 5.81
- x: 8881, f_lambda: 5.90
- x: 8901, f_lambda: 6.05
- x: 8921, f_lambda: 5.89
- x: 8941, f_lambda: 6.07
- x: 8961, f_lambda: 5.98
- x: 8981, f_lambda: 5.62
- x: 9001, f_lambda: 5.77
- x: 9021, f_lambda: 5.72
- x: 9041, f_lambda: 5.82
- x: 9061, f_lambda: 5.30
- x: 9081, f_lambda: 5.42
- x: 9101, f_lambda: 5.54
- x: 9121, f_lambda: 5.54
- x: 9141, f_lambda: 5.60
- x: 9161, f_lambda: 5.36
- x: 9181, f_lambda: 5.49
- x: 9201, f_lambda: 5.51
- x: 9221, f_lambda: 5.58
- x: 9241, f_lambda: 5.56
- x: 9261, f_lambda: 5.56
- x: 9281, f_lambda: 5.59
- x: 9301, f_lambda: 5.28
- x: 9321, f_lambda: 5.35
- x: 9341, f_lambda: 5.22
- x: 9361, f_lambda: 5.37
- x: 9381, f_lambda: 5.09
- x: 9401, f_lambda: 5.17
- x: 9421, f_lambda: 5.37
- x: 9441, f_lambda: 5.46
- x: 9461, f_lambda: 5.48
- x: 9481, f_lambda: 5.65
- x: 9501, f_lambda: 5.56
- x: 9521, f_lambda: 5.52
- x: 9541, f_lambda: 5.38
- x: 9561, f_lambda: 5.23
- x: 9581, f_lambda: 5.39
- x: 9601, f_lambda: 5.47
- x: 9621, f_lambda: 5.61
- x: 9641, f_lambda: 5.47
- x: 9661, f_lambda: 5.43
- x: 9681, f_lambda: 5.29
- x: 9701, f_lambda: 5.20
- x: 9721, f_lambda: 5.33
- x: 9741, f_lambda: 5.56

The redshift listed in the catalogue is 0.18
